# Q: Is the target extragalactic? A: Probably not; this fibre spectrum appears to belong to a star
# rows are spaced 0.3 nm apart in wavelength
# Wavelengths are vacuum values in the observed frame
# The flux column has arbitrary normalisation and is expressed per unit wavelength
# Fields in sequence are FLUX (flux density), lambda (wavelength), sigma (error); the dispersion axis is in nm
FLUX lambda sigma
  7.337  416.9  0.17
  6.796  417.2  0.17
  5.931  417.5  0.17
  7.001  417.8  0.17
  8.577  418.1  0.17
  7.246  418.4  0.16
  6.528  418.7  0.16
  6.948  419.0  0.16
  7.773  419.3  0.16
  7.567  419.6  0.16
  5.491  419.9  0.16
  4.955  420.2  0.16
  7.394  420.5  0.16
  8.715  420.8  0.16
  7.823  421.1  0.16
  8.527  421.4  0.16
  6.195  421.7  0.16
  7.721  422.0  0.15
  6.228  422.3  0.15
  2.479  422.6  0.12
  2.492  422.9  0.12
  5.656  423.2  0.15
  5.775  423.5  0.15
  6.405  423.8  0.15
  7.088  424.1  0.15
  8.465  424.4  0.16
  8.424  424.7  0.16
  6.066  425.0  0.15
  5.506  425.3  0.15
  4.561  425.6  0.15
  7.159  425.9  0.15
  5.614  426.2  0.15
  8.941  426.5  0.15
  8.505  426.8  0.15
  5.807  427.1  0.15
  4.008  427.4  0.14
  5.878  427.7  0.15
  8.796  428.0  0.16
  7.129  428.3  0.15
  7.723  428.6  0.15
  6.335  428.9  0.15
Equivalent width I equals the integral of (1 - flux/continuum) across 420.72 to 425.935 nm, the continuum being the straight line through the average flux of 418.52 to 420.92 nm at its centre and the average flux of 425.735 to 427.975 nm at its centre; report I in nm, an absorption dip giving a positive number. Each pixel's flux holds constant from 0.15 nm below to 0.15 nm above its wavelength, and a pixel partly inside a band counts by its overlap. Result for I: 0.33 nm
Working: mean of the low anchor 6.9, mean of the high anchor 6.67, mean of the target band 6.36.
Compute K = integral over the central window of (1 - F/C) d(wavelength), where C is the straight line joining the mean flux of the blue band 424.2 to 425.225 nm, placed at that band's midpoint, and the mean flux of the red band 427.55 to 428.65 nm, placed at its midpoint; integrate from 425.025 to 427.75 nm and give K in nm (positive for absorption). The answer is 0.44 nm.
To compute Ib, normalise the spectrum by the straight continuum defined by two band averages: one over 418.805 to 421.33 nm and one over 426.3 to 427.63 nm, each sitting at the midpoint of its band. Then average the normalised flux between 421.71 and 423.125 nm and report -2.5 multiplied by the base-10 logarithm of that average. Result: 0.38 mag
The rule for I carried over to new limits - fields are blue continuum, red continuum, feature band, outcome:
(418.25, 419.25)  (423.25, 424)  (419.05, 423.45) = 0.14 nm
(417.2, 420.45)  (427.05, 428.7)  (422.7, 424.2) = 0.30 nm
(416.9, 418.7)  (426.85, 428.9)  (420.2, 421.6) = -0.15 nm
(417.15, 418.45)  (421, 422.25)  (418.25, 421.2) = 0.10 nm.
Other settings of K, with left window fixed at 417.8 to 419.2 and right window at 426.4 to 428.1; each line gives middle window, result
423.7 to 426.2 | 0.12 nm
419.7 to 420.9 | 0.10 nm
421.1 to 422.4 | -0.02 nm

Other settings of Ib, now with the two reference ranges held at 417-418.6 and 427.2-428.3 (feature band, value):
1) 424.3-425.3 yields -0.114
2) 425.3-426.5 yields 0.057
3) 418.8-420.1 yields 0.019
